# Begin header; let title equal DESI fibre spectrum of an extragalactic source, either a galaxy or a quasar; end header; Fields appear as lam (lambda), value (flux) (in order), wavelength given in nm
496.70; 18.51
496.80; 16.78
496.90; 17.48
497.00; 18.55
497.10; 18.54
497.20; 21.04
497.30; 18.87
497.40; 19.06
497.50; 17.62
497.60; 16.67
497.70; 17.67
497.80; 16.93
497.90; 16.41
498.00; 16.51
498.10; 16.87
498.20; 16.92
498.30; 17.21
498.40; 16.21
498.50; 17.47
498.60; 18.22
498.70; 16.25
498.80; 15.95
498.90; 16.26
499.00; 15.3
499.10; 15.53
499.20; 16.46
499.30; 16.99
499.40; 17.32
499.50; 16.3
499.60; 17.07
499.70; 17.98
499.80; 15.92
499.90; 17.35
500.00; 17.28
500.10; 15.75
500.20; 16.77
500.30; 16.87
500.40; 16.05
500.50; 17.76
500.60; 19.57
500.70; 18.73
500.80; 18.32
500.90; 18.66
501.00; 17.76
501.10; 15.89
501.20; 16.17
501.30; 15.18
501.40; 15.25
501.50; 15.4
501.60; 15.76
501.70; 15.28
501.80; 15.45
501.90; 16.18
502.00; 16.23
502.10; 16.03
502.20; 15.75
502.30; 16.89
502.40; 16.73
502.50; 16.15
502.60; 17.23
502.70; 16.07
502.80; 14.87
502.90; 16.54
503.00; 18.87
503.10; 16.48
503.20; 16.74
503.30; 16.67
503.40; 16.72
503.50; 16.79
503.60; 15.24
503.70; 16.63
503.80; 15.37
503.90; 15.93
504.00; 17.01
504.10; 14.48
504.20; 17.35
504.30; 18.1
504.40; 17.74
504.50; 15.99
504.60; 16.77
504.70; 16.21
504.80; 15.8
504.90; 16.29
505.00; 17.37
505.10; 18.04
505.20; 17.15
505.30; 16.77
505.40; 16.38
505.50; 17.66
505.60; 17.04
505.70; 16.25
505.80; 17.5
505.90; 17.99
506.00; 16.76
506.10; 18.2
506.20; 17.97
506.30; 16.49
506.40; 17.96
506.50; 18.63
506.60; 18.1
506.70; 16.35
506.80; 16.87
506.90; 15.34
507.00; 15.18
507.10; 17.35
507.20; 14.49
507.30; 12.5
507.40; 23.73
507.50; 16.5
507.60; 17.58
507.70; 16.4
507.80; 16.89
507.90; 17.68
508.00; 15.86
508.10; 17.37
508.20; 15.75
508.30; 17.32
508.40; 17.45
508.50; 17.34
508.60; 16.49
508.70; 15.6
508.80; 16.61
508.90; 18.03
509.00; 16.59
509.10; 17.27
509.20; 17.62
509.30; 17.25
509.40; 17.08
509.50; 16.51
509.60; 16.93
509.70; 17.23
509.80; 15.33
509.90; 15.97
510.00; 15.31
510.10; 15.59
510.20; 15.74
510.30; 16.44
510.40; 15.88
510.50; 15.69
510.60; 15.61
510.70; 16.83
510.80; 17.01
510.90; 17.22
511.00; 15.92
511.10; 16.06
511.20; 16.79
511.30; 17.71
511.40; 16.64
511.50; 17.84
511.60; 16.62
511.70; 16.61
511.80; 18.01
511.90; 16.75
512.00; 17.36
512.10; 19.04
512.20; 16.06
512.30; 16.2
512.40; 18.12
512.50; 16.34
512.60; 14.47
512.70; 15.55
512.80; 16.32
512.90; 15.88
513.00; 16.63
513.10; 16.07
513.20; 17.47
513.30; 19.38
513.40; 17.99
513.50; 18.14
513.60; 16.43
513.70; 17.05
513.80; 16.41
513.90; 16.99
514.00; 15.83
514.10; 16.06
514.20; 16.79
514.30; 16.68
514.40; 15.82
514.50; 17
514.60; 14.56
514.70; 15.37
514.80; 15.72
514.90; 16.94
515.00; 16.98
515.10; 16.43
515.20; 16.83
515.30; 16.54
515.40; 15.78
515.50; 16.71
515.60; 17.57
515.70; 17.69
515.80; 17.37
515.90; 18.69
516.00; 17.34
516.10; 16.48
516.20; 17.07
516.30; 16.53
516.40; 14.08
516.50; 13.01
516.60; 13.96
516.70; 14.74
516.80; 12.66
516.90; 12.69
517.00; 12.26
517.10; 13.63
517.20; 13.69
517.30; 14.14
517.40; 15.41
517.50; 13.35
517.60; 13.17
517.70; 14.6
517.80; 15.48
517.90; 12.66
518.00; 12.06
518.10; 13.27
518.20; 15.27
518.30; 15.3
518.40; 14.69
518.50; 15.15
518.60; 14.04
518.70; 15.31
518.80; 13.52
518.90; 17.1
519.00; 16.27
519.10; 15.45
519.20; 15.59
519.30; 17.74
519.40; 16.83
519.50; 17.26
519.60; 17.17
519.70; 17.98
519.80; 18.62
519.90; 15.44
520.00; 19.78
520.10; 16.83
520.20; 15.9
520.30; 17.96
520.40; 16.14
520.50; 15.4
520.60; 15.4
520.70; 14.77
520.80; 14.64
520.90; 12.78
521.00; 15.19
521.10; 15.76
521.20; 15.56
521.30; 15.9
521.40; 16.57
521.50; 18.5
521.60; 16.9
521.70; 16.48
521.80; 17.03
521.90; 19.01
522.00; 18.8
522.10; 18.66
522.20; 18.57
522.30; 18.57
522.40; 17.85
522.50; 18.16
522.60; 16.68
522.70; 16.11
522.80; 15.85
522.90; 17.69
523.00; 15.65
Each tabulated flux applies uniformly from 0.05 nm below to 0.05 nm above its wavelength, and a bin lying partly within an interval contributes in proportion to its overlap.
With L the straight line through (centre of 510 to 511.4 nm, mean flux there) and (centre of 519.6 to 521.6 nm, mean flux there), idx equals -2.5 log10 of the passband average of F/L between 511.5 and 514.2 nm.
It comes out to -0.04 mag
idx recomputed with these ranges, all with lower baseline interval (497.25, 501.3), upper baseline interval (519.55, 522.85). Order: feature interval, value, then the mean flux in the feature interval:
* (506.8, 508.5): 0.01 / 16.7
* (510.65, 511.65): 0.00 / 16.9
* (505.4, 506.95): -0.02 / 17.2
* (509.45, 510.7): 0.06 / 16.1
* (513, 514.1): -0.01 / 17.1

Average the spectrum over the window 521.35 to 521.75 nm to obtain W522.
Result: 17.1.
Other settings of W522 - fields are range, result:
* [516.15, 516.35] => 16.8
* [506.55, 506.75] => 17.2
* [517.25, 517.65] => 14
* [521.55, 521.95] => 17.4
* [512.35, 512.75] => 16.1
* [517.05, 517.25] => 13.7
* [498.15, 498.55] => 17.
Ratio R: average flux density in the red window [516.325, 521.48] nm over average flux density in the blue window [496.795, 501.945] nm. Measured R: 0.9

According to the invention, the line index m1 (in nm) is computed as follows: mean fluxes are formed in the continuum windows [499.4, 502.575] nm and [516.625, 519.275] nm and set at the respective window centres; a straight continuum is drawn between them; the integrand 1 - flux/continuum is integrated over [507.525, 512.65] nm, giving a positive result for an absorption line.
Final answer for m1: -0.43 nm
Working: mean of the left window 16.7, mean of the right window 14.3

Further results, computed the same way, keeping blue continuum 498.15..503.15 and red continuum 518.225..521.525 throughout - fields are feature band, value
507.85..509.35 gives -0.050 nm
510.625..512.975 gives -0.063 nm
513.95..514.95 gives 0.009 nm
